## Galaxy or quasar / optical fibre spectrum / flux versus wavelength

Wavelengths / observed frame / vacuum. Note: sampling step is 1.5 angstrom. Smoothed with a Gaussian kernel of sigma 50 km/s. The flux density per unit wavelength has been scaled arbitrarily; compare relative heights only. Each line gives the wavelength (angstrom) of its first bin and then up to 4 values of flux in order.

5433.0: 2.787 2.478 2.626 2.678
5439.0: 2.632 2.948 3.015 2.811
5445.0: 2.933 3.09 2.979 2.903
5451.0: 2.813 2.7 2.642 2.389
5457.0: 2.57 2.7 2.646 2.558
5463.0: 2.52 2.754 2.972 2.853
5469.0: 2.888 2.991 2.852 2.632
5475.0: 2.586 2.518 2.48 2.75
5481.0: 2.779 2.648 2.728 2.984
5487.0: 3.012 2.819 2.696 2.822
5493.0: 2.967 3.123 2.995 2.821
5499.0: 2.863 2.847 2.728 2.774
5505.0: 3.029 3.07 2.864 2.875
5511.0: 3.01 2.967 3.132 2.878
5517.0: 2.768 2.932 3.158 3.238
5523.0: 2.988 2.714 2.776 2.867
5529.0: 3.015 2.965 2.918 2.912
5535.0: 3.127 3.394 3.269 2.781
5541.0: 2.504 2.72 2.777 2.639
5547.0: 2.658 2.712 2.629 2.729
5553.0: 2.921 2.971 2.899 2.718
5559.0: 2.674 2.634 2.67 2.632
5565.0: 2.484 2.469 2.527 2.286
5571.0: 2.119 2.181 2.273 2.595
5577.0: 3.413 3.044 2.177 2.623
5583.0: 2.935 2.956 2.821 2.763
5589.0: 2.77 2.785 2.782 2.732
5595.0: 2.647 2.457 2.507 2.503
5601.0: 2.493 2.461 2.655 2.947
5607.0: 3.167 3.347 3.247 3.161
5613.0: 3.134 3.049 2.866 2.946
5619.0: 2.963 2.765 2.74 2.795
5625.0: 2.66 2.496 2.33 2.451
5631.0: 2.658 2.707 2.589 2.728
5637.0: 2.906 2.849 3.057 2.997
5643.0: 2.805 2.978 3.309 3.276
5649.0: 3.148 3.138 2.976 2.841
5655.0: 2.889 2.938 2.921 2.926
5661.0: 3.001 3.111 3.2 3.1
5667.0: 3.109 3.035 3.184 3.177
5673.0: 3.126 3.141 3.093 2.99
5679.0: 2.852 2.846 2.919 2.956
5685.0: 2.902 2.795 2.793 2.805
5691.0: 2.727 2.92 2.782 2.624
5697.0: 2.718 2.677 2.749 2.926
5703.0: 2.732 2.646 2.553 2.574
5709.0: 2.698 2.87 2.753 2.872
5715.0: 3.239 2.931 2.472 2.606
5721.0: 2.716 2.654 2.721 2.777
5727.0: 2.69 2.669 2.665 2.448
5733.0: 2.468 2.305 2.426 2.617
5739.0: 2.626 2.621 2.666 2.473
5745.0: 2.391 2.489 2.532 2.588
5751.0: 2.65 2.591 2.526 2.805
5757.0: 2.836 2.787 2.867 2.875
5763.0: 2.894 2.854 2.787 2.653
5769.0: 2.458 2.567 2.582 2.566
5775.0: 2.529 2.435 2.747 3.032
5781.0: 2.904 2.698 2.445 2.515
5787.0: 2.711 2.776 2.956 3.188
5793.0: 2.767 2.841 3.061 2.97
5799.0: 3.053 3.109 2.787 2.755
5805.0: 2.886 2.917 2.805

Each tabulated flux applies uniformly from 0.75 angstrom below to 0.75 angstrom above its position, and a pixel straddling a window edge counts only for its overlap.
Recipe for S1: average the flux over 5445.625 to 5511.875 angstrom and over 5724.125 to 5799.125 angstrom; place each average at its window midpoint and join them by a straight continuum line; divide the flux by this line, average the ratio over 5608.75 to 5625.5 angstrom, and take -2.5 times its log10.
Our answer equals -0.08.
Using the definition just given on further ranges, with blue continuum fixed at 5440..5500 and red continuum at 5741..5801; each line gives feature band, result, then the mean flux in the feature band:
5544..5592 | 0.04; 2.67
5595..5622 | -0.04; 2.85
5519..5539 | -0.09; 3.02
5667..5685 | -0.10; 3.03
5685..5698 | -0.01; 2.78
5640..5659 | -0.10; 3.02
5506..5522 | -0.08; 2.99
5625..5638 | 0.06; 2.62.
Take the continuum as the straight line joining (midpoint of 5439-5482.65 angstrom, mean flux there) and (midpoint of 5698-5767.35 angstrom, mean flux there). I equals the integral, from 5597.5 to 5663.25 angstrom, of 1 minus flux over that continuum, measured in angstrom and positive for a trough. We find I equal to -4.0 angstrom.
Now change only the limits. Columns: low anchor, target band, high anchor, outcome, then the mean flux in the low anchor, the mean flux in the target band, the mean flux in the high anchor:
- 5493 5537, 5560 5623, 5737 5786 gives 2.8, 2.95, 2.73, 2.66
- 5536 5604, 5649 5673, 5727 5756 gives -3.9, 2.68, 3.04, 2.56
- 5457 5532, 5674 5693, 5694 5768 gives -1.3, 2.85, 2.9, 2.68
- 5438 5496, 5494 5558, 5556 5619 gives -3.3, 2.78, 2.9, 2.73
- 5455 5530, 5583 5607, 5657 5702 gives 1.5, 2.83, 2.71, 2.94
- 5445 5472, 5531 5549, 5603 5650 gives -0.3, 2.77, 2.87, 2.89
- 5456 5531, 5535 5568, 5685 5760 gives 0.5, 2.84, 2.76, 2.68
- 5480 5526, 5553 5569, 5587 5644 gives 1.0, 2.9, 2.67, 2.79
